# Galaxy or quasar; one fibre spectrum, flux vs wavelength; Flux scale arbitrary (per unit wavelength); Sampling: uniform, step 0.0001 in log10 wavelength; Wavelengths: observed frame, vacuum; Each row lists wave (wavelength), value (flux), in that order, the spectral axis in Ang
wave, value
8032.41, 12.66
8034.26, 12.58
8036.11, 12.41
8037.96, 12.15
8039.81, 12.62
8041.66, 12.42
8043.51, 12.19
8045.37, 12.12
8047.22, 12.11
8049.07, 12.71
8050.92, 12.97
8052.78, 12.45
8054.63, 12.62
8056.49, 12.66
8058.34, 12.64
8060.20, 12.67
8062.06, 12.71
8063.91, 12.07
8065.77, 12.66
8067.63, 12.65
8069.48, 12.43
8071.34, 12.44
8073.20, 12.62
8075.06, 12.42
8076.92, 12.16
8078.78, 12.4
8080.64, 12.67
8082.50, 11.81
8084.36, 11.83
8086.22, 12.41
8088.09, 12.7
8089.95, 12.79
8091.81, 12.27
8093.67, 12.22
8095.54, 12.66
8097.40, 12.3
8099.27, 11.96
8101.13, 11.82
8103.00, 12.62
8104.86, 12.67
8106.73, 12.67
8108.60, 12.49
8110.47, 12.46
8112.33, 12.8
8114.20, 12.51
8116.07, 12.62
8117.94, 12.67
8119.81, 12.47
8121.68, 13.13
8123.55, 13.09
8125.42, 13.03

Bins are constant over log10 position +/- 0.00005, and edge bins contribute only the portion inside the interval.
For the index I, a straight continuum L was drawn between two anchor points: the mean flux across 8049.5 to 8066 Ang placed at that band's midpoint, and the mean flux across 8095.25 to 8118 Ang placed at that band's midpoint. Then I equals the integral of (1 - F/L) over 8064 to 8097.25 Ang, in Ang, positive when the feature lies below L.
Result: 0.4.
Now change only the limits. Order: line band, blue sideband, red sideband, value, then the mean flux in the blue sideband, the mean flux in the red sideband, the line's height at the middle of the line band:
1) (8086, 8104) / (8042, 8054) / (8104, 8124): 0.3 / 12.4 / 12.7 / 12.6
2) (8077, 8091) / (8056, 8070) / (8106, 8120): 0.2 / 12.6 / 12.6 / 12.6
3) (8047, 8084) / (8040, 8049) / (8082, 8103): -0.6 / 12.3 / 12.3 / 12.3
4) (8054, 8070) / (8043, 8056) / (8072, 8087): -0.2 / 12.5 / 12.3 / 12.4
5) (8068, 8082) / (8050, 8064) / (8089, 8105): 0.1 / 12.6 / 12.4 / 12.5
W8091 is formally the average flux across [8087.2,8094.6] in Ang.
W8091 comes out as 12.5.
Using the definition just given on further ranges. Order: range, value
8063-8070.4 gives 12.5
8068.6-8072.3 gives 12.4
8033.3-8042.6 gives 12.4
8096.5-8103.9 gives 12.2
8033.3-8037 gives 12.5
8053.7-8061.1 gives 12.6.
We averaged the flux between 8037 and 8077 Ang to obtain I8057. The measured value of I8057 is 12.5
